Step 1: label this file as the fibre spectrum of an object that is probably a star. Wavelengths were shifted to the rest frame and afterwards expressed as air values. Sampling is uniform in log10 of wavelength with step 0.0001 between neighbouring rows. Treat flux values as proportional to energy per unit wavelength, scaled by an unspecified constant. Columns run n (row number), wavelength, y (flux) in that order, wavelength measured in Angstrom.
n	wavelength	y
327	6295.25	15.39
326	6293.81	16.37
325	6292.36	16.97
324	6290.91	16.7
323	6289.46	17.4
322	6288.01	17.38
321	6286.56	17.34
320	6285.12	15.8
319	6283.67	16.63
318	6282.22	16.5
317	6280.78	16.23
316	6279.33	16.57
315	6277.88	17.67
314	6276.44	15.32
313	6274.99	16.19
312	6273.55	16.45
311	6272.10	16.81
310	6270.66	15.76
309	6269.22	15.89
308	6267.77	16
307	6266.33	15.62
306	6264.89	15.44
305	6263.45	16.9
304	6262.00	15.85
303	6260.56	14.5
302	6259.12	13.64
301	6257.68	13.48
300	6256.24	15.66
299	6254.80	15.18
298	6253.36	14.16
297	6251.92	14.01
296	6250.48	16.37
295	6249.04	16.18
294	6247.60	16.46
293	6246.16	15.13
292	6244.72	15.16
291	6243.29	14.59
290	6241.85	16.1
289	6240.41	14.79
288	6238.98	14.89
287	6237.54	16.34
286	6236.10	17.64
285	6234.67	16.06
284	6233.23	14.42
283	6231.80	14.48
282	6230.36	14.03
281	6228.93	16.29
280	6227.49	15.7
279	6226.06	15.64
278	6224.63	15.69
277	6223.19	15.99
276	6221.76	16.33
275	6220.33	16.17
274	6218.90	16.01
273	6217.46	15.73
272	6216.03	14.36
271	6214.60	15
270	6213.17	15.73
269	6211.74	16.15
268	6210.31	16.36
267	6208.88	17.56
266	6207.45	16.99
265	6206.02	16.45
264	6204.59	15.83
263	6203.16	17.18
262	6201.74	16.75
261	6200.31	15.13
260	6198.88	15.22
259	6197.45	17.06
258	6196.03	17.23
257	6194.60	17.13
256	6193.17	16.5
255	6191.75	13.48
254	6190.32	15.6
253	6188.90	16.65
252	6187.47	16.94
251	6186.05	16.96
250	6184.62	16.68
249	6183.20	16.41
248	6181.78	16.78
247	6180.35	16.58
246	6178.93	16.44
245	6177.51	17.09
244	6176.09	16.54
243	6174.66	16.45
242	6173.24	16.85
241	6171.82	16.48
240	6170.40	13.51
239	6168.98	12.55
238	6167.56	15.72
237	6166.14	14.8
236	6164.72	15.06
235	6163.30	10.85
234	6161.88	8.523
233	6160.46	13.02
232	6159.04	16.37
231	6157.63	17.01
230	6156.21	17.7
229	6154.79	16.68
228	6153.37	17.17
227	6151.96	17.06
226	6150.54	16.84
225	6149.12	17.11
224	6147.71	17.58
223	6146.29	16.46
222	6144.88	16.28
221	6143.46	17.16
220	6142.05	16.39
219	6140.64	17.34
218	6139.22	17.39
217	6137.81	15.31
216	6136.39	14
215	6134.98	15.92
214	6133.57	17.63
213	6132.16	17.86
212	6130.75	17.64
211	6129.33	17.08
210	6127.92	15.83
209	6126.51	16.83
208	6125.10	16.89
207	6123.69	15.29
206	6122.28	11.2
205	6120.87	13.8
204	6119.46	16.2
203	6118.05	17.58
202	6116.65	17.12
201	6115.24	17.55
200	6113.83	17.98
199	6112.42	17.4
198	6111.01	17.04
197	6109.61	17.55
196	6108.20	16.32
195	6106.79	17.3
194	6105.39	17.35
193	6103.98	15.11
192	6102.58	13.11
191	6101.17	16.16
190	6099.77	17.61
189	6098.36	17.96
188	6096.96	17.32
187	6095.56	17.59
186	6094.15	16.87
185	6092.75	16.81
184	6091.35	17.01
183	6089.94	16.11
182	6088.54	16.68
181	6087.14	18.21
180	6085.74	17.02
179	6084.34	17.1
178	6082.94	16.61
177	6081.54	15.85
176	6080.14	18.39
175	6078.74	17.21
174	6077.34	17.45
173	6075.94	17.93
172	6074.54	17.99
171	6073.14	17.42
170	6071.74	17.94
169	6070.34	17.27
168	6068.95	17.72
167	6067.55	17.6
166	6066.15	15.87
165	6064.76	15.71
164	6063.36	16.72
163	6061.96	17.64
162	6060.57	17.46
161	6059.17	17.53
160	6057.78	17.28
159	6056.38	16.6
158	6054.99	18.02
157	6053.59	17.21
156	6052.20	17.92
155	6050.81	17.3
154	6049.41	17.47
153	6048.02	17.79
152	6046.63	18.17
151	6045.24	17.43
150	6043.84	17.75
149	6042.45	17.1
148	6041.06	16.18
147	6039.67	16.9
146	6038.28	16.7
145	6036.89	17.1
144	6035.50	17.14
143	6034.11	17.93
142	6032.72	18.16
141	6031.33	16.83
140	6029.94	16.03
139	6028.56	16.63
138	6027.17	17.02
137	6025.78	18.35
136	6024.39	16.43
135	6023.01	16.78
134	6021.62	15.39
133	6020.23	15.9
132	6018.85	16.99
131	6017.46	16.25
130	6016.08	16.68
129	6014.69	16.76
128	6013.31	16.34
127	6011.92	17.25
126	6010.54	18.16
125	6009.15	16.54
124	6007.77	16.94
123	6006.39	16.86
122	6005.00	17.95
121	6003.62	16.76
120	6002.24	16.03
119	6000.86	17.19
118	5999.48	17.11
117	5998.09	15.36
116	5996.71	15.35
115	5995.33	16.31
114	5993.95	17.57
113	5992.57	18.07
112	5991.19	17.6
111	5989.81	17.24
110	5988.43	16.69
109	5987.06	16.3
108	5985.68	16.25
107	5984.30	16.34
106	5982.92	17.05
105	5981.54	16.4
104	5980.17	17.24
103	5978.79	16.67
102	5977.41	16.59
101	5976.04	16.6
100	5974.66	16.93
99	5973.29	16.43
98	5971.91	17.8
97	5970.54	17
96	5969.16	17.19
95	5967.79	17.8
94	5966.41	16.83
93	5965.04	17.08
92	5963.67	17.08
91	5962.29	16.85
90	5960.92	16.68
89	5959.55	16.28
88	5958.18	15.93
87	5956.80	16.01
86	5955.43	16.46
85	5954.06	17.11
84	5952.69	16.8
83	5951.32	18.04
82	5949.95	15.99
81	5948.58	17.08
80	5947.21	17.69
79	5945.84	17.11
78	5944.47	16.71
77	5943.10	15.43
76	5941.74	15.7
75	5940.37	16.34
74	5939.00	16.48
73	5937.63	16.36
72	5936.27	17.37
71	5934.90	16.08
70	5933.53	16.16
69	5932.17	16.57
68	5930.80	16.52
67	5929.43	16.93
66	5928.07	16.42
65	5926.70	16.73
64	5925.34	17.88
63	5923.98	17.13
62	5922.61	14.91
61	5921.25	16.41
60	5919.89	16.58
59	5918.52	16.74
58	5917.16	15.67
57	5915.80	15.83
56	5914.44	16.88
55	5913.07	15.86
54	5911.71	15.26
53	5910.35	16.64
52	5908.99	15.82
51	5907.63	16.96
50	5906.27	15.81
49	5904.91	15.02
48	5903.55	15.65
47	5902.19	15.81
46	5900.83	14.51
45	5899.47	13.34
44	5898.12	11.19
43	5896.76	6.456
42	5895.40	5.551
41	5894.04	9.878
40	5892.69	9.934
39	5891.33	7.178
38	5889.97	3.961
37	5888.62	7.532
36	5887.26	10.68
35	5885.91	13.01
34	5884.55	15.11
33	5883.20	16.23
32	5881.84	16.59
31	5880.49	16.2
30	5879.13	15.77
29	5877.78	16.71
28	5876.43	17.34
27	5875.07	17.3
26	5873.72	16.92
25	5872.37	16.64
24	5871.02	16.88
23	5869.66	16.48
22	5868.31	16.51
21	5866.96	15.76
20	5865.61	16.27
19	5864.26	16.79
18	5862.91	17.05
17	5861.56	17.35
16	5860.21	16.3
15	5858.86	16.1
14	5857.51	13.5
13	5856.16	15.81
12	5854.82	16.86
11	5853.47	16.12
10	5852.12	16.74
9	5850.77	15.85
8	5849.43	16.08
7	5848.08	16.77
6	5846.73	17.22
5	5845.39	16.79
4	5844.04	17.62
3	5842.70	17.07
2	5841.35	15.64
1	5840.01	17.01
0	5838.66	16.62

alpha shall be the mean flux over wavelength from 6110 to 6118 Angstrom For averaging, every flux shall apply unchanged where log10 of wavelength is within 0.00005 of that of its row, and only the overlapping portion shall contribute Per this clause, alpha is 17.5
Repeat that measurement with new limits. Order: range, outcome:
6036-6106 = 17.1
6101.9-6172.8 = 16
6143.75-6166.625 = 15.6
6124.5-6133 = 17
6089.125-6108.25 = 16.6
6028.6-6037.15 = 17.2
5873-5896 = 12.7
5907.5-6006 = 16.7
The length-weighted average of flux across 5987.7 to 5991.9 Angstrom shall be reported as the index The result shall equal 17.2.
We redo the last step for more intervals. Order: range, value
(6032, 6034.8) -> 18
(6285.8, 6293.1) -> 17.1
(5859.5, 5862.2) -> 16.8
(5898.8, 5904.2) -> 14.8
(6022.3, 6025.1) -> 16.6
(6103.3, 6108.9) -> 16.5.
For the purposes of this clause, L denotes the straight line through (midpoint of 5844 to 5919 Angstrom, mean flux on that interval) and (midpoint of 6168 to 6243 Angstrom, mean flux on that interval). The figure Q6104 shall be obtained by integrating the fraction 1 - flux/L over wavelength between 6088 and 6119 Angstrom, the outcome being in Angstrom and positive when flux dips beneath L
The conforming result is -2.5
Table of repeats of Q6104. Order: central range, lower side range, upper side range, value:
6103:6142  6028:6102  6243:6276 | 0.6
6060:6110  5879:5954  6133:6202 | -4.5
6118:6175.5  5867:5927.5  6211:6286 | -1.7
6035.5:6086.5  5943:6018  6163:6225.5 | -2.3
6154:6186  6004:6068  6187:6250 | 1.6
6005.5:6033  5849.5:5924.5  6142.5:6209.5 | -2.6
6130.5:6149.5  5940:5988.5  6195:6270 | -0.8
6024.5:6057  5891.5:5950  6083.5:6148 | -2.4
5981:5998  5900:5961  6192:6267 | -0.5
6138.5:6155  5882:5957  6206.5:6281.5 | -1.6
